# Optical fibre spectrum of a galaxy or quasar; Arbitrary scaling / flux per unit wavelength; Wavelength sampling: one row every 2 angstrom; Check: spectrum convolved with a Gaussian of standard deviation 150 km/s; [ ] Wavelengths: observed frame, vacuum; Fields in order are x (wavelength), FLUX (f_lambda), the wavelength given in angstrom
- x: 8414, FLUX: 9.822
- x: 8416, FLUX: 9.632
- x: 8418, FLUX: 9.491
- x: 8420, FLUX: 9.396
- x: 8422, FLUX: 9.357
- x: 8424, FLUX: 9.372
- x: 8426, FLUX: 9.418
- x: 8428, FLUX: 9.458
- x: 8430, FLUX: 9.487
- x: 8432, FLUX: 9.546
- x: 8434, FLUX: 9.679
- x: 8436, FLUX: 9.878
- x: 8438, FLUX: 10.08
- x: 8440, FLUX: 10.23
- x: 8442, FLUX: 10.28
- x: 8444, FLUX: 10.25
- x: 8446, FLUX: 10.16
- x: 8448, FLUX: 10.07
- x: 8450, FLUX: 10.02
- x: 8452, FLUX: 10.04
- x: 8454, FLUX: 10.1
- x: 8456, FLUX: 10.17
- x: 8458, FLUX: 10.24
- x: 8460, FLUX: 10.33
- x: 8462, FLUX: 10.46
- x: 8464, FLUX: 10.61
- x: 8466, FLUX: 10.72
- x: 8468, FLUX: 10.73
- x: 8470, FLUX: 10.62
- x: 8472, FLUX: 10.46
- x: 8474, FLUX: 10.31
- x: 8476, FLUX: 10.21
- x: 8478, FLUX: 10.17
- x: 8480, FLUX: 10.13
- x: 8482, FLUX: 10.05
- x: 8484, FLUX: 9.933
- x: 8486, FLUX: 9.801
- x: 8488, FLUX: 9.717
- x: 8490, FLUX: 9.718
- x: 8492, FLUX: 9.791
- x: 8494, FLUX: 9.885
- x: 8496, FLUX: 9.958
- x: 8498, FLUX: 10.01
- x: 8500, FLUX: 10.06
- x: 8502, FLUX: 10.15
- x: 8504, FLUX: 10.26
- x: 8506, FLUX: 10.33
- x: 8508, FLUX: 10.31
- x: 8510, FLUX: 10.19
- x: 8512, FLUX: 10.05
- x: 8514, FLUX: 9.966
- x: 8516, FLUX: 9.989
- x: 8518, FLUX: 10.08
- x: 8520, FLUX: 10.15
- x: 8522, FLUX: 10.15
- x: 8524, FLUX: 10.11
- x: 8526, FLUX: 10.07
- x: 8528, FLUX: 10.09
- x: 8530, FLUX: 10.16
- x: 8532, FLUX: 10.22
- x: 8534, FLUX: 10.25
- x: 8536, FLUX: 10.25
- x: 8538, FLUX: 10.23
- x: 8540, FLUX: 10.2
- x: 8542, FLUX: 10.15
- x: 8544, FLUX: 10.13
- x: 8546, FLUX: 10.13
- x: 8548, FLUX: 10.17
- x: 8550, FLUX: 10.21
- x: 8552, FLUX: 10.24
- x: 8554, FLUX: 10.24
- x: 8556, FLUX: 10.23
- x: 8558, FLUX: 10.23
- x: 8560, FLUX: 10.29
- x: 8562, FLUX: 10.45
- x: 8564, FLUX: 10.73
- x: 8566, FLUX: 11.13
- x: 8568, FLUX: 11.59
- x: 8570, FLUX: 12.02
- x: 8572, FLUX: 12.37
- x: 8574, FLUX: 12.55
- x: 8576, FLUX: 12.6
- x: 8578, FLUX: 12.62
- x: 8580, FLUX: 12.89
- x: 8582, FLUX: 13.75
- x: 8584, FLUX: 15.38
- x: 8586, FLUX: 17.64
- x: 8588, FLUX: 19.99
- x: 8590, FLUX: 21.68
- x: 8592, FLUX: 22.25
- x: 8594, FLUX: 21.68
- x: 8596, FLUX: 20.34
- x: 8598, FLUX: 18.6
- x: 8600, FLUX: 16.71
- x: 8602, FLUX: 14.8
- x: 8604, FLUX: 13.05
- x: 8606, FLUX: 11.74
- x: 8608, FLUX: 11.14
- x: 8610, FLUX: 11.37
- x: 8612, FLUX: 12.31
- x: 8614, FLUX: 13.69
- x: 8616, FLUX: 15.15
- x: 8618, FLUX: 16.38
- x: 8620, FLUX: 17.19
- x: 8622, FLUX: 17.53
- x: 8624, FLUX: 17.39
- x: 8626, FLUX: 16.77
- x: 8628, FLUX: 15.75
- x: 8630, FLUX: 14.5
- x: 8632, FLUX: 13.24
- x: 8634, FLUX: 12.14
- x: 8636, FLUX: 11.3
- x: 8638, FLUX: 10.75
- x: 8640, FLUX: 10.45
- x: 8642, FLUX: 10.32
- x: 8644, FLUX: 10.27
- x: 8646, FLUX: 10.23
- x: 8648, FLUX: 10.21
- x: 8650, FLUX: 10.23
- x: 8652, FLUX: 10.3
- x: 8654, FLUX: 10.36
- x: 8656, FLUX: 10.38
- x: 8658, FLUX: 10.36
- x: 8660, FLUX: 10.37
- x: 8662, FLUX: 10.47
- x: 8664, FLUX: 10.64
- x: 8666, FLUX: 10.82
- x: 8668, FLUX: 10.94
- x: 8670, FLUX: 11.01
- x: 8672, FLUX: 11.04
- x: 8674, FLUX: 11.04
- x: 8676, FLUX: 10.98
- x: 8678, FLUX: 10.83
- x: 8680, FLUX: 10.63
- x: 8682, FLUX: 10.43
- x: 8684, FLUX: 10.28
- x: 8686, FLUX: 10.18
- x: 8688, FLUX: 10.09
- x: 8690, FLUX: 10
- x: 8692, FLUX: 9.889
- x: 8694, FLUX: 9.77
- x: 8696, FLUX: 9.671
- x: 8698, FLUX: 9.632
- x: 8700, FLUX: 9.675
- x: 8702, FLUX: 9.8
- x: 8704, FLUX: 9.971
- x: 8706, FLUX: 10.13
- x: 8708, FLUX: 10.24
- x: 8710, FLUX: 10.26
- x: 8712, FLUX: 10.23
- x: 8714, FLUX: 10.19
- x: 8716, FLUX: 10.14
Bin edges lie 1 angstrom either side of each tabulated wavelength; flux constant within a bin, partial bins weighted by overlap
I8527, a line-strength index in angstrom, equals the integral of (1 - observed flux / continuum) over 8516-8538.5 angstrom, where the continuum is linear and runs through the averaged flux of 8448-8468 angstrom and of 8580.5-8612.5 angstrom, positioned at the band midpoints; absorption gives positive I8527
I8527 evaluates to 5.4 angstrom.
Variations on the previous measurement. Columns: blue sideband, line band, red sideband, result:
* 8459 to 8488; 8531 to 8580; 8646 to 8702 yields -2.4 angstrom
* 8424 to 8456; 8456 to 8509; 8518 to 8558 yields -0.9 angstrom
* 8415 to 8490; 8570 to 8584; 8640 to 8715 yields -3.8 angstrom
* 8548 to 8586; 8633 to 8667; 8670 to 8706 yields 0.5 angstrom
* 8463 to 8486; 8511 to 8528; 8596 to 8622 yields 2.5 angstrom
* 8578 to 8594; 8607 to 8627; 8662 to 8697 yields 0.3 angstrom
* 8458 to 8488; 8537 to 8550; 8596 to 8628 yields 2.6 angstrom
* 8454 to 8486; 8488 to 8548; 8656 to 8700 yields 1.4 angstrom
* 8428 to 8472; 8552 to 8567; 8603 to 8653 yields 1.8 angstrom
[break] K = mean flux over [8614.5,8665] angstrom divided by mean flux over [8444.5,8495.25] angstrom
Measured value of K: 1.2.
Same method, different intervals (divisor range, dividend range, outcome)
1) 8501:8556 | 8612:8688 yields 1.18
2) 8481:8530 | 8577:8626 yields 1.60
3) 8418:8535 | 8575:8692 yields 1.31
